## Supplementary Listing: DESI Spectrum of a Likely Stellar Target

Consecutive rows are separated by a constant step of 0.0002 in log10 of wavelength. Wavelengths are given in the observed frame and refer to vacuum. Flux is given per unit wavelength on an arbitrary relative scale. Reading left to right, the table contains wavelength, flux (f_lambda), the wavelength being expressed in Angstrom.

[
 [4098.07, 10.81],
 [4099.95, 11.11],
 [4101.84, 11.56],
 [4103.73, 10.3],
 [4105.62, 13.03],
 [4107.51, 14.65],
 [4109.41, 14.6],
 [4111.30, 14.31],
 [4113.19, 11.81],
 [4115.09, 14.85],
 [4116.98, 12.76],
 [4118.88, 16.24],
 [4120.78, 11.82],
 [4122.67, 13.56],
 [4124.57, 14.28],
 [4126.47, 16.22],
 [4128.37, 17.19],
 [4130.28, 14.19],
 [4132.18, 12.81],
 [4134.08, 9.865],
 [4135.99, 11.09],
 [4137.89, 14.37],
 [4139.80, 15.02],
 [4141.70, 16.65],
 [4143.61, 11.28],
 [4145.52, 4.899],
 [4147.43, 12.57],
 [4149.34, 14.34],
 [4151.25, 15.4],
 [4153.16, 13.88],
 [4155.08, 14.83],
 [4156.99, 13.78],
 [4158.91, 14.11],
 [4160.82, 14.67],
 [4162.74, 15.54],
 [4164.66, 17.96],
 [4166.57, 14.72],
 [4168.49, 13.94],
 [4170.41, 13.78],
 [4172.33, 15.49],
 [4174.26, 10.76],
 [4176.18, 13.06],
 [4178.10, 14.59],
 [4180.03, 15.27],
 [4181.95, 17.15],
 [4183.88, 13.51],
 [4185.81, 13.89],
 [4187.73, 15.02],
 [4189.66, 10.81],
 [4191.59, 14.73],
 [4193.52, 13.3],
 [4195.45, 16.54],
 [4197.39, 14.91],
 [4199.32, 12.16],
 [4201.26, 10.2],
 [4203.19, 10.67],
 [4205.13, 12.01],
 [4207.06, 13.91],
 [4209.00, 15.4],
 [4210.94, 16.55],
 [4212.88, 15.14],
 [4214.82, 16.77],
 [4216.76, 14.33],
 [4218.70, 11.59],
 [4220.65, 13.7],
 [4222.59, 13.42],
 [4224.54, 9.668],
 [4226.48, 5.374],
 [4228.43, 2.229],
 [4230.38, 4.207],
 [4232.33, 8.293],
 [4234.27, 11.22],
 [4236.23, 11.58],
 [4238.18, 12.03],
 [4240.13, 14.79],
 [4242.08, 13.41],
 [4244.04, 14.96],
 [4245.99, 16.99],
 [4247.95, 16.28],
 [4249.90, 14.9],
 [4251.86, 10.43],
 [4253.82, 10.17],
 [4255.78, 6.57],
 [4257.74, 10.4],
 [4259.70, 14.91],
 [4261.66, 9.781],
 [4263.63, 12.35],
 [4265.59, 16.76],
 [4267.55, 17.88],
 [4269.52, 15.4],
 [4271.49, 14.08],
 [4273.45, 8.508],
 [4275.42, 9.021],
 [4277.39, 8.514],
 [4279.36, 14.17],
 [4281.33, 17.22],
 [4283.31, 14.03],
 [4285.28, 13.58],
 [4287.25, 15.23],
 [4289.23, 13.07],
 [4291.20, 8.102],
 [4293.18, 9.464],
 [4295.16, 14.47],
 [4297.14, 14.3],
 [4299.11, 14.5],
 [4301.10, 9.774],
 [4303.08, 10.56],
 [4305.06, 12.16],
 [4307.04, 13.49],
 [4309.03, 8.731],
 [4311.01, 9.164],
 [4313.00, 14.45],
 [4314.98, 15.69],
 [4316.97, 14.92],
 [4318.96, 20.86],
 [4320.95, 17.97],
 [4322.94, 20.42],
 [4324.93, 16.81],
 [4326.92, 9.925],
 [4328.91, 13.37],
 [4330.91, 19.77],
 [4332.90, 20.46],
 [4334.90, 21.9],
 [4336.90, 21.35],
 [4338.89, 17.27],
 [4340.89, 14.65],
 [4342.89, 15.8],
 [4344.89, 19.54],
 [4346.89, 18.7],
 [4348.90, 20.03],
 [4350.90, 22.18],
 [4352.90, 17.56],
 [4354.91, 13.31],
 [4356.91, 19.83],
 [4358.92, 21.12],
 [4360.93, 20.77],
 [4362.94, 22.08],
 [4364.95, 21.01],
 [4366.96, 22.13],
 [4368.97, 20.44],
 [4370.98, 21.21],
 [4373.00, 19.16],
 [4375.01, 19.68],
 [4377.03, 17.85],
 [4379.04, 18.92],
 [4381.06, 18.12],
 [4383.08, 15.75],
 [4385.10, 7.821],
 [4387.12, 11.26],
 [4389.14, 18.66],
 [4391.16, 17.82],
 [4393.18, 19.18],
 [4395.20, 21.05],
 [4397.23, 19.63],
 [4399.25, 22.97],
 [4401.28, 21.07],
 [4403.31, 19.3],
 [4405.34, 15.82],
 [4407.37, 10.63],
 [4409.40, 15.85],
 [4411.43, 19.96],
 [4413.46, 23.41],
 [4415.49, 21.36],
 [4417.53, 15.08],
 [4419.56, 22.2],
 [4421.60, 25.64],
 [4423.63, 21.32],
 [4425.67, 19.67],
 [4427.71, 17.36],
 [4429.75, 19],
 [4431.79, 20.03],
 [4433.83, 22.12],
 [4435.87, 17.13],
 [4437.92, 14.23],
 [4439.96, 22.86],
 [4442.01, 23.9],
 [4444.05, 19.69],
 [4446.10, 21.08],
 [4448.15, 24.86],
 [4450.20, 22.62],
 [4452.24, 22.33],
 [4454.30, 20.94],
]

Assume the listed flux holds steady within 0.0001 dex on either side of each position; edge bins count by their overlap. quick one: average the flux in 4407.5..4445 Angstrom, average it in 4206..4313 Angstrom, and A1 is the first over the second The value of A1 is 1.61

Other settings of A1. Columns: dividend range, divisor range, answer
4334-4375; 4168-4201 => 1.40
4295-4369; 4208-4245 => 1.43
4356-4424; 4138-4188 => 1.35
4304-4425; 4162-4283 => 1.39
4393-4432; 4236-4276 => 1.50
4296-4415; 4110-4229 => 1.28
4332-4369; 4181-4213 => 1.41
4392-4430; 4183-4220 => 1.42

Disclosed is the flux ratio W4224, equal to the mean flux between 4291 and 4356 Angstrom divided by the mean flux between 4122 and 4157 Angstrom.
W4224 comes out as 1.2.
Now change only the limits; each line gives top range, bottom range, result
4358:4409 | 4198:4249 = 1.51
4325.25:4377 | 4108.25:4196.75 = 1.35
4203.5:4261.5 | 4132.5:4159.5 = 0.93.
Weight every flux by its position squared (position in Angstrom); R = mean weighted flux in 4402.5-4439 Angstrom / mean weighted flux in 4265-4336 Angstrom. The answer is 1.41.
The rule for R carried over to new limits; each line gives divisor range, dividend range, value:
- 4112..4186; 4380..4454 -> 1.57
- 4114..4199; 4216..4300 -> 0.91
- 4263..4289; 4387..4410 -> 1.40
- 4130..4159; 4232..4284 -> 1.04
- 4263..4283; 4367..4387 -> 1.37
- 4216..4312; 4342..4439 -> 1.67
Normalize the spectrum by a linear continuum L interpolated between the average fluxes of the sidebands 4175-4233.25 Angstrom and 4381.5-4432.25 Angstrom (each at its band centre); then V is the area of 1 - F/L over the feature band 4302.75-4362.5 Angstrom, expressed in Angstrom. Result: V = -1.9 Angstrom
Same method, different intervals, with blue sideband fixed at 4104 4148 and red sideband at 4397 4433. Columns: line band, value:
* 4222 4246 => 8.2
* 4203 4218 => 0.7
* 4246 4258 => 3.0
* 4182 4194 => 0.7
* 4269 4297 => 7.0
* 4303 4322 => 3.7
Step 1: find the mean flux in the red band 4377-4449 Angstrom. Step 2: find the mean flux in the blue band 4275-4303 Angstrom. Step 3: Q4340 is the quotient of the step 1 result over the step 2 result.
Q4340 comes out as 1.51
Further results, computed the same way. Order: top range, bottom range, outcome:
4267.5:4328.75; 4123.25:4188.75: 0.95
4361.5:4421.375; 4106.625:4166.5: 1.35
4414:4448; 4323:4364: 1.11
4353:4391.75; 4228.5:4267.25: 1.52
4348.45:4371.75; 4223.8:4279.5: 1.75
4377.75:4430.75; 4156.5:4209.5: 1.32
